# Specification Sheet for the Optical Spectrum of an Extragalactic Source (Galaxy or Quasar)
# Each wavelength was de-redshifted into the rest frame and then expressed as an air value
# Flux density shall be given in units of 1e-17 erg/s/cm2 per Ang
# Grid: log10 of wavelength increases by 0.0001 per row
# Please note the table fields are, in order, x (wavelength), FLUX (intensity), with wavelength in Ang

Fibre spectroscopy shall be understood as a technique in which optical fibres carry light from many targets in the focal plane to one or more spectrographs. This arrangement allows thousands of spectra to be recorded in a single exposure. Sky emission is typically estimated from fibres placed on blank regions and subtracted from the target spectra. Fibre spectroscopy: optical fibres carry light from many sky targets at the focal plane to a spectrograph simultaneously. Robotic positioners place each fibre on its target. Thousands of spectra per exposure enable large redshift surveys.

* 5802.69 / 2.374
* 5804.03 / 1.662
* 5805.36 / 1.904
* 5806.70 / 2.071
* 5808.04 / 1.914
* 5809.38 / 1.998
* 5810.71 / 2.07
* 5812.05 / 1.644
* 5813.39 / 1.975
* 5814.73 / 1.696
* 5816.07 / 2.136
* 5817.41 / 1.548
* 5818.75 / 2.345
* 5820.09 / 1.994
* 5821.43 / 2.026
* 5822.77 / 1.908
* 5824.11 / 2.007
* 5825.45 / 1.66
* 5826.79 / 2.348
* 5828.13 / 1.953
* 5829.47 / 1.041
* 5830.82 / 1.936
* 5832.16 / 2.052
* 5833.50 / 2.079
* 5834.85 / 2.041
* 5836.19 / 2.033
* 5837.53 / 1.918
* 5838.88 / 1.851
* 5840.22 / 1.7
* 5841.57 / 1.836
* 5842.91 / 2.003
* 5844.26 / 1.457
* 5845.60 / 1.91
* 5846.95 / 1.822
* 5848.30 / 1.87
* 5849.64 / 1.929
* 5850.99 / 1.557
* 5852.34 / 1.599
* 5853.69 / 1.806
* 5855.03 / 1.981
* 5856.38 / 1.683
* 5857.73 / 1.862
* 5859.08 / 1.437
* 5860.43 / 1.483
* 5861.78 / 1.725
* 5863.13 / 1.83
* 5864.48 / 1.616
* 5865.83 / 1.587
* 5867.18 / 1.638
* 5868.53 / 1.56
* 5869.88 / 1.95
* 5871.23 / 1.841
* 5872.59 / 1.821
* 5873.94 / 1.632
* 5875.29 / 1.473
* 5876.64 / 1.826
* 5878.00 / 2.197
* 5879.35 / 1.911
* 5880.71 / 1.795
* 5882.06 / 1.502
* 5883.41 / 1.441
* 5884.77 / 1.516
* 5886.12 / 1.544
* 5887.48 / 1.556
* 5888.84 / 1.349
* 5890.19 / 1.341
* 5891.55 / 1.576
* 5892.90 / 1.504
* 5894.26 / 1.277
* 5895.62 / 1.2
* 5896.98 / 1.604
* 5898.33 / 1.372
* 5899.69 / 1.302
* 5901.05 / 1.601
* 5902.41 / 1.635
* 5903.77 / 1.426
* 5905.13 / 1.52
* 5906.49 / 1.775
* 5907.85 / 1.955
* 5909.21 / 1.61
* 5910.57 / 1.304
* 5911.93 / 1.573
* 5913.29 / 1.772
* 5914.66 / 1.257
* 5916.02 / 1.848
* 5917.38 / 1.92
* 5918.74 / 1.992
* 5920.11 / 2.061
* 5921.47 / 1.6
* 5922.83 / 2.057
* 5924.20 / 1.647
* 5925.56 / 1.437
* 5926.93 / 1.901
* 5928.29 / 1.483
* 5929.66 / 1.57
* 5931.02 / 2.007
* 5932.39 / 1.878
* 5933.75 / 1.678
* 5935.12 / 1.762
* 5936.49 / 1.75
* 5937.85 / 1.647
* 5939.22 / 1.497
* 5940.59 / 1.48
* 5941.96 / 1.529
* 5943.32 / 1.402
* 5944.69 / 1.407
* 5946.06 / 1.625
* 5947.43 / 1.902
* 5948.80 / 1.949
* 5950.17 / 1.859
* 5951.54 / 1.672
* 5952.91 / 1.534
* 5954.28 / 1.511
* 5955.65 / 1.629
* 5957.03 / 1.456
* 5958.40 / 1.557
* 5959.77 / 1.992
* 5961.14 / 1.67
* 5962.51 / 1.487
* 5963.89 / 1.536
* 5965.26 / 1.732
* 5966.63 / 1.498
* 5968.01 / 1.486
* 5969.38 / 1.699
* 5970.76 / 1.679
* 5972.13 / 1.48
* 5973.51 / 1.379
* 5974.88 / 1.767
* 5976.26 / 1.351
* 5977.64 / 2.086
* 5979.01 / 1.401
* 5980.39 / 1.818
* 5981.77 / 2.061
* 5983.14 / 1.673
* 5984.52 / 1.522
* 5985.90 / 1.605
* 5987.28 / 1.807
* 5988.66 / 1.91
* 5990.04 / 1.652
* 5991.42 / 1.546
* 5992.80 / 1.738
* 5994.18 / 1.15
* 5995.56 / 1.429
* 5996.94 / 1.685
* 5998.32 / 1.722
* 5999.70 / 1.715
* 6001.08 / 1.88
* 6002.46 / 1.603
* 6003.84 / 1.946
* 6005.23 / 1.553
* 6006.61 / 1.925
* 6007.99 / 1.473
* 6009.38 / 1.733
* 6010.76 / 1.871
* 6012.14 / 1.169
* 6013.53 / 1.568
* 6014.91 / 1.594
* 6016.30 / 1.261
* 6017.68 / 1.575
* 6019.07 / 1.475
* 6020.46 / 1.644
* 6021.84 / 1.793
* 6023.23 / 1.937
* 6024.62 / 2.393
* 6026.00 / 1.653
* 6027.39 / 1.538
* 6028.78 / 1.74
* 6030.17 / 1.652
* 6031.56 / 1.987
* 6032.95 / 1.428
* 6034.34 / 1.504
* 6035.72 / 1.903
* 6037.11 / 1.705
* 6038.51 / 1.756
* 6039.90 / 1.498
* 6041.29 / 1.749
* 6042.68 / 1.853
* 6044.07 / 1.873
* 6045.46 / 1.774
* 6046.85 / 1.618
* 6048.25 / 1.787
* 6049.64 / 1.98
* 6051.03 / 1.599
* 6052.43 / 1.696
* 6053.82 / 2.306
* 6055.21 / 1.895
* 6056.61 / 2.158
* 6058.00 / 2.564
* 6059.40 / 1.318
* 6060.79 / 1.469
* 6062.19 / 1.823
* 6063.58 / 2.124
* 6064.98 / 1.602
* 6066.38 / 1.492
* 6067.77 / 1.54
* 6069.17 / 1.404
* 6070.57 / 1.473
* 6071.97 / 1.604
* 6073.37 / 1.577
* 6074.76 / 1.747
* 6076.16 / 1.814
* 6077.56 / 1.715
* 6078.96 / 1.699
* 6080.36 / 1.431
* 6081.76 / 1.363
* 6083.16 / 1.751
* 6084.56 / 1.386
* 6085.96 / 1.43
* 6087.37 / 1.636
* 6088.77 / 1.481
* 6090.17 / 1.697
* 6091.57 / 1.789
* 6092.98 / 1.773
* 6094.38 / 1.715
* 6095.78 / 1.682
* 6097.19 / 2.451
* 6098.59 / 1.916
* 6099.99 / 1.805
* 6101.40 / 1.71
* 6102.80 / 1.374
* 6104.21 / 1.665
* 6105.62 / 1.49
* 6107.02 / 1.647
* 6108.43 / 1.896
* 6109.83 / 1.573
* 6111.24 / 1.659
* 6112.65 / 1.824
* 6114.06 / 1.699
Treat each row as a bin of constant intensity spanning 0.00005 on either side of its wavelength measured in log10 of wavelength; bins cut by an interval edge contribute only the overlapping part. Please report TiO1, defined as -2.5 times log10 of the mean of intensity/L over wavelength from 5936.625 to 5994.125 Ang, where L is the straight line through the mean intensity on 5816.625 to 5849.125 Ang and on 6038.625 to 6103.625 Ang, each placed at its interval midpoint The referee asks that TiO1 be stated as 0.10 mag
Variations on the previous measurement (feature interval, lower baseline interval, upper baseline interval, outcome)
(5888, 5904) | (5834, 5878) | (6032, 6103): 0.22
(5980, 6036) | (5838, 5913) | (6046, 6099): 0.01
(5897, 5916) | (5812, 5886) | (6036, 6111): 0.14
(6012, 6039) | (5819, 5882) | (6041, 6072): 0.07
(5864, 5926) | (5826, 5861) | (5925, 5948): 0.06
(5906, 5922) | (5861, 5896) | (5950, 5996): -0.06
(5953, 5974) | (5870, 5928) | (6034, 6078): 0.06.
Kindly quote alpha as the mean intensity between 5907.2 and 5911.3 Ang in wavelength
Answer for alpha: 1.62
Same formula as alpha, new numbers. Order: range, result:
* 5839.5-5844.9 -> 1.75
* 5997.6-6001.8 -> 1.77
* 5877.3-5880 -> 2.05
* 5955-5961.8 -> 1.66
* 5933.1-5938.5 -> 1.71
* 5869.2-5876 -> 1.74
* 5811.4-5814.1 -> 1.81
